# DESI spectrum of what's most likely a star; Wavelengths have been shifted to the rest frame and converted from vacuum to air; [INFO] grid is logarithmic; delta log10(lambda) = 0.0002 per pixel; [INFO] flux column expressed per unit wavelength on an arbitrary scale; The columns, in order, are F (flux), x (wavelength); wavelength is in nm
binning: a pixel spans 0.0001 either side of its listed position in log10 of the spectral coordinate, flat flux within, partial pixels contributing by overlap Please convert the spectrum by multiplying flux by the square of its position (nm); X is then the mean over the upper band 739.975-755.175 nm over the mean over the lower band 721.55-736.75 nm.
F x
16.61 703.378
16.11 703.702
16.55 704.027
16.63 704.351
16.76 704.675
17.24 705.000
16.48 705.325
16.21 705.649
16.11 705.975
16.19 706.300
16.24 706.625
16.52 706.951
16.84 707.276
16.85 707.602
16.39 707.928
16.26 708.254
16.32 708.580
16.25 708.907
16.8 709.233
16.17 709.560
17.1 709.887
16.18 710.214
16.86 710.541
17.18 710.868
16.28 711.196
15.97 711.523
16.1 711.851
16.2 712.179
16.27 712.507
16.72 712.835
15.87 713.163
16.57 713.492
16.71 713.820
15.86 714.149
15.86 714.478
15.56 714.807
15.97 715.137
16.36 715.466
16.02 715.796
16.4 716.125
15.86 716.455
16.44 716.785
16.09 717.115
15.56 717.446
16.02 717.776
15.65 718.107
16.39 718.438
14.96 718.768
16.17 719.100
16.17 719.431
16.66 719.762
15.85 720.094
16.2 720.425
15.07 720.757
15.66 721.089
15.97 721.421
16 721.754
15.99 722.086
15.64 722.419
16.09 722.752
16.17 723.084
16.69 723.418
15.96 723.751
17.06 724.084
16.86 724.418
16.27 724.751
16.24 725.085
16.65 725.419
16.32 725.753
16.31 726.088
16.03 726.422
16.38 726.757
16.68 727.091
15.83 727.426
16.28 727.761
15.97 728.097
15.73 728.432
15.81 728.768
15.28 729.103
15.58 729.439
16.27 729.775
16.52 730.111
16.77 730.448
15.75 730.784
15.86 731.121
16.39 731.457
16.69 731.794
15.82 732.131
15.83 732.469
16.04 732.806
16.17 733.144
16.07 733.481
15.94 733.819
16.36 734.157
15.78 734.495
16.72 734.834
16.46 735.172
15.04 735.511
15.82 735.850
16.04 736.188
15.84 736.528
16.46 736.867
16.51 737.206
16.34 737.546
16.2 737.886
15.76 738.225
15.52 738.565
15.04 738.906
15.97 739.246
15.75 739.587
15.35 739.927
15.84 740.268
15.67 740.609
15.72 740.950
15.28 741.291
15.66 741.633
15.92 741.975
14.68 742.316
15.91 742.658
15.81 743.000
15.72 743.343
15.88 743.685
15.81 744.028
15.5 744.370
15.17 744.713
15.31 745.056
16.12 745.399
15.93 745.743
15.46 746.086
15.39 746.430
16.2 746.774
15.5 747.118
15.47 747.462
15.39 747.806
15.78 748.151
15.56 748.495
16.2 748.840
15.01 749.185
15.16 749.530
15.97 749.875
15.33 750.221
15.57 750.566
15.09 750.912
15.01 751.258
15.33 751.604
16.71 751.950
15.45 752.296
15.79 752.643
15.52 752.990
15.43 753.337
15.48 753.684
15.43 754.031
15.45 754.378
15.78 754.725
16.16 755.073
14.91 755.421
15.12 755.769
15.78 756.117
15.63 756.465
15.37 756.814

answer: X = 1.0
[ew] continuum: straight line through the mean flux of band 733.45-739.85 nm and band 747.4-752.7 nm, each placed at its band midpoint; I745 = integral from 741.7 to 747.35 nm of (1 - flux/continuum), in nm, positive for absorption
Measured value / 0.03 nm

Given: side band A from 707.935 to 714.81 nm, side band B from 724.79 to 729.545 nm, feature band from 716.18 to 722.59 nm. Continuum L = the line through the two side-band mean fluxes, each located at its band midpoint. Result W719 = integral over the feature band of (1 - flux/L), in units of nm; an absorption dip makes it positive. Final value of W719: 0.118 nm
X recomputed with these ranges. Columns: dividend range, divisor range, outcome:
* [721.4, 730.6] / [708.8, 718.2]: 1.03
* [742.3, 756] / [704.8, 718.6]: 1.06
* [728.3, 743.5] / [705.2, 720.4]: 1.04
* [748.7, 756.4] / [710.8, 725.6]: 1.06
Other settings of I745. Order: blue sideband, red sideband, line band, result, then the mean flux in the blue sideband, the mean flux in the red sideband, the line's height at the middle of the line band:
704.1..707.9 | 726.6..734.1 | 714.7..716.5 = 0.03 nm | 16.5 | 16.1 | 16.4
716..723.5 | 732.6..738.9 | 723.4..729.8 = -0.08 nm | 16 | 16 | 16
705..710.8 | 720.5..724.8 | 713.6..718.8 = 0.08 nm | 16.5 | 16.1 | 16.3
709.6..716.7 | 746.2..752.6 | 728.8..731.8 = -0.03 nm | 16.3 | 15.6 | 15.9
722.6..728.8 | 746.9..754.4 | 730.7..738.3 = -0.03 nm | 16.3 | 15.5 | 16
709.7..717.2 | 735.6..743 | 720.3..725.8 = -0.03 nm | 16.3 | 15.8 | 16.1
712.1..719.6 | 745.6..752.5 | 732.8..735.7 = -0.05 nm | 16.1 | 15.6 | 15.8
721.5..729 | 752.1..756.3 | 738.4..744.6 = 0.09 nm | 16.2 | 15.5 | 15.8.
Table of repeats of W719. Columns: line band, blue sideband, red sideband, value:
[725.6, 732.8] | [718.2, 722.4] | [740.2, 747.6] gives -0.13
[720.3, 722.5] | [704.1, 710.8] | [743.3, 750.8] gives 0.06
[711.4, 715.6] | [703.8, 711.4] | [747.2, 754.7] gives 0.06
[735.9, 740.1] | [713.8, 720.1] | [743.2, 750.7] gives -0.04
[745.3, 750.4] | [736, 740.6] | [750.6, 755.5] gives 0.01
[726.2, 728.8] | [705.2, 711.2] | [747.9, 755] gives -0.01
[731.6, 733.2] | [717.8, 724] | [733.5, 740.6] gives -0.02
